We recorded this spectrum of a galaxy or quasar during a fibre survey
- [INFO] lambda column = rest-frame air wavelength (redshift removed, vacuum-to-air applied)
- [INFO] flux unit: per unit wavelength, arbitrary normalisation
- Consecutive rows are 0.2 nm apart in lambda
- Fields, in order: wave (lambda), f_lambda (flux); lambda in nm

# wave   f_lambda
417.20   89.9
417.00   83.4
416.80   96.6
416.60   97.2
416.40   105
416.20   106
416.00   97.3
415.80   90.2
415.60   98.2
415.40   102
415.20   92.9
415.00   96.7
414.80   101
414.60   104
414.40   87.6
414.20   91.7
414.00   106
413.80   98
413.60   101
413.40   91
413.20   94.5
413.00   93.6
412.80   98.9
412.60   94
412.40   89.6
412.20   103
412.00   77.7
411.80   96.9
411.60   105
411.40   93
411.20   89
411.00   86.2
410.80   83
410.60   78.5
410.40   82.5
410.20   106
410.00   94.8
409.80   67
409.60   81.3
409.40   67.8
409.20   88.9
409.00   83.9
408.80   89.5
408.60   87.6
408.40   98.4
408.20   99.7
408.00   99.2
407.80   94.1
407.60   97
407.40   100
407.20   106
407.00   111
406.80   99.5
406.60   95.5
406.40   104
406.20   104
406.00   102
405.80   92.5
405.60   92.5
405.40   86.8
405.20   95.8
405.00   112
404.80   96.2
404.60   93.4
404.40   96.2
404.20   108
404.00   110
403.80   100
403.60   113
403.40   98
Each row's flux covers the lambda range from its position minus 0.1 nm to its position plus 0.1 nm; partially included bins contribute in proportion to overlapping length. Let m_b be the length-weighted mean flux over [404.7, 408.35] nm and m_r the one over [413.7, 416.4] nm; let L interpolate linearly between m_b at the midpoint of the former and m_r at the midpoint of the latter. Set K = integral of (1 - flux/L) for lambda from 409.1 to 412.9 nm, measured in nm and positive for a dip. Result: 0.39 nm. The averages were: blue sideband 99.3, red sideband 98.1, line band 88.6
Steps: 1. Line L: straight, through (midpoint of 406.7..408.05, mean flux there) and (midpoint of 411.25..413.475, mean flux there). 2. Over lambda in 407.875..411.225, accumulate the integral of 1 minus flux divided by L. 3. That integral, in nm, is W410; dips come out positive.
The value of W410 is 0.37 nm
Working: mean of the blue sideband 101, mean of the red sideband 94.2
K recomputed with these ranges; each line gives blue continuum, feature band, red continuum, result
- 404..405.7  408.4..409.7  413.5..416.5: 0.186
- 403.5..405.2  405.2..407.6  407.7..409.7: -0.070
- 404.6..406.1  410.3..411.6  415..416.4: 0.141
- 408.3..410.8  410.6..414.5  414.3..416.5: -0.054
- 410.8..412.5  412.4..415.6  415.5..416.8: -0.038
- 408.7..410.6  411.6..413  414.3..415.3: -0.057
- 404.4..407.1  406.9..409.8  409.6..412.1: 0.037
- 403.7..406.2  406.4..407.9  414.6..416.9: -0.026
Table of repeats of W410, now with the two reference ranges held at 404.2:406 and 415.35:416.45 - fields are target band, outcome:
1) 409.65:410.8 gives 0.15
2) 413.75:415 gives 0.01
